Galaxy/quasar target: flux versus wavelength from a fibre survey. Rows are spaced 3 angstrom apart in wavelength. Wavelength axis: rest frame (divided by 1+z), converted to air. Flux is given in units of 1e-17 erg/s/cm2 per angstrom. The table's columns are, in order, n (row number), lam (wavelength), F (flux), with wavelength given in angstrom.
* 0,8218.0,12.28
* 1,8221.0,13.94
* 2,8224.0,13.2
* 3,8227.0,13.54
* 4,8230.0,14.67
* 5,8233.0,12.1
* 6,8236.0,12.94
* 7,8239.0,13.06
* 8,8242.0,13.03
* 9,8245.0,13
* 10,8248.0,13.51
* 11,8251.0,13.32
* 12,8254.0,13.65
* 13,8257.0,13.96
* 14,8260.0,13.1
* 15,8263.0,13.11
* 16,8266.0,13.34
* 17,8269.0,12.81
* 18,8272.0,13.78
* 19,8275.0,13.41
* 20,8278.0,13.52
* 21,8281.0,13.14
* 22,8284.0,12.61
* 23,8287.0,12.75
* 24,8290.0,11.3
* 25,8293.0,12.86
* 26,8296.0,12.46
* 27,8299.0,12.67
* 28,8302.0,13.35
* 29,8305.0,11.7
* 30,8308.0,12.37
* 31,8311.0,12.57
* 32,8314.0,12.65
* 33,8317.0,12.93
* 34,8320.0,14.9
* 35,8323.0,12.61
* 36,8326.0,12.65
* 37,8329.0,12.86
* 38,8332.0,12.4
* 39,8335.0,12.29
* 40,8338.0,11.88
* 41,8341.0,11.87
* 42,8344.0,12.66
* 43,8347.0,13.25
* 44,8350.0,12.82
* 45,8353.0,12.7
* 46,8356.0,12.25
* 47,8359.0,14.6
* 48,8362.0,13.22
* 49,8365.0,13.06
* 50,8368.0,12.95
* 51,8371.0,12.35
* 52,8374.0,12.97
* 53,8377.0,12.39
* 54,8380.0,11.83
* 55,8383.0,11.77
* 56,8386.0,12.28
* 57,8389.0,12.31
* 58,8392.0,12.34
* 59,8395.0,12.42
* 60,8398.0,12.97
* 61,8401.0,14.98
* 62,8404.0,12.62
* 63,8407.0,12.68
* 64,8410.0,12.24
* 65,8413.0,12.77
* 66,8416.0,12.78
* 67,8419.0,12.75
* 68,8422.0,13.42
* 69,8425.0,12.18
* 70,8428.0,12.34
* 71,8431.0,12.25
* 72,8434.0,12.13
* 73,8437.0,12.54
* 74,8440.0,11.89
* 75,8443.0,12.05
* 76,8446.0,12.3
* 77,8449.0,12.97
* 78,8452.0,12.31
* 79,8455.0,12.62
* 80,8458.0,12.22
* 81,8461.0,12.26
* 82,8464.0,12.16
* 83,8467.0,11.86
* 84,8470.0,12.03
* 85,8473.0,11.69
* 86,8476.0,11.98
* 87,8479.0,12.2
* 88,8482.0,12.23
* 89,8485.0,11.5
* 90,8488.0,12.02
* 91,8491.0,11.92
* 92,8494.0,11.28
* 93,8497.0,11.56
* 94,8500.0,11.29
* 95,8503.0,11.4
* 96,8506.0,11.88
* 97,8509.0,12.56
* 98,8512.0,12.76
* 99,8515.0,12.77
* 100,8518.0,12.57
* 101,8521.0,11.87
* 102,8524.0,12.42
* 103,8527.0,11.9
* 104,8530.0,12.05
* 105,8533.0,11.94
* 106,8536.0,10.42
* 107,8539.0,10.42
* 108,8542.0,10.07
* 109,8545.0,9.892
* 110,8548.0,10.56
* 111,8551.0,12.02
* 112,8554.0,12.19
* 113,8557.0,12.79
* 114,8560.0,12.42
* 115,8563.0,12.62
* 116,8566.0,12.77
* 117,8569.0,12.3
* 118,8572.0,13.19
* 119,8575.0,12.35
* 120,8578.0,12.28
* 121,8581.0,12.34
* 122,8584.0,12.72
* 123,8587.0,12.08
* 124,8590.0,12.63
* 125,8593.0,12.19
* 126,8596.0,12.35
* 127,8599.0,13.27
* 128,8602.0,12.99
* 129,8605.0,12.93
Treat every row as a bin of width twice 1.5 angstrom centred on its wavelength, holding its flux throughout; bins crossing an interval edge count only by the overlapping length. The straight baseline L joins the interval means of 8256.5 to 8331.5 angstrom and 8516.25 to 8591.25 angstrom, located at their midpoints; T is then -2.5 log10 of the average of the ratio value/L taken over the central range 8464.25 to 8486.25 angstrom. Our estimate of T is 0.03 mag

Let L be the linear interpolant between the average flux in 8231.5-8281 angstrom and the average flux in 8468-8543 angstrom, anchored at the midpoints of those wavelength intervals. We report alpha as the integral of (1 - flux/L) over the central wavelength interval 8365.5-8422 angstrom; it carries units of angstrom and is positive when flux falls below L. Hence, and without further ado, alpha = -1.0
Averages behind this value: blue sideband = 13.2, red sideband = 11.8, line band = 12.7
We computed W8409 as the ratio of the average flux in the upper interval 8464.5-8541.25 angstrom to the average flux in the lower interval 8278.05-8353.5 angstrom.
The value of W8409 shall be 0.9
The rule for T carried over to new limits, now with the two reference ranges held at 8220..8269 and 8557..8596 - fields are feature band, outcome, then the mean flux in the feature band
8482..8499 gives 0.09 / 11.7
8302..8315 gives 0.06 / 12.4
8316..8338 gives 0.02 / 12.9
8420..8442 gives 0.04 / 12.4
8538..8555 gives 0.16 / 10.8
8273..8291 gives 0.03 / 12.9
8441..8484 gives 0.05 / 12.2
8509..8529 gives 0.02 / 12.4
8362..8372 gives 0.01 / 12.9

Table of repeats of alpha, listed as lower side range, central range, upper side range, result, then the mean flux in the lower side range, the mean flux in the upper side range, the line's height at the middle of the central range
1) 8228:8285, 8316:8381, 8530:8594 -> 0.3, 13.3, 11.9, 12.9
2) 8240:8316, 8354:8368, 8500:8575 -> -0.7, 13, 11.9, 12.6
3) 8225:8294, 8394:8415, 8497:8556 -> -1.1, 13.2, 11.6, 12.3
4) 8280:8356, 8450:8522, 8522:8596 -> 0.7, 12.6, 11.9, 12.2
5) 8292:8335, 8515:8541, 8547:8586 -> 1.5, 12.8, 12.4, 12.4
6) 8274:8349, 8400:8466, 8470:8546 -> -2.4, 12.7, 11.7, 12.1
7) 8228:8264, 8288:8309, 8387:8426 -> 1.2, 13.3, 12.8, 13.1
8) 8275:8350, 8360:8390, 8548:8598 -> 0.2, 12.7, 12.4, 12.6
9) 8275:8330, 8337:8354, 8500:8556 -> 0.0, 12.8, 11.7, 12.6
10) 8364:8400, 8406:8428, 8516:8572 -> -0.6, 12.5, 11.8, 12.3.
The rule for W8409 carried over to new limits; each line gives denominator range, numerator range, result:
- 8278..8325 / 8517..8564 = 0.91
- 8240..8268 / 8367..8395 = 0.93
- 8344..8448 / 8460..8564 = 0.93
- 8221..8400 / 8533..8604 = 0.93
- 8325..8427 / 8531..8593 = 0.94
